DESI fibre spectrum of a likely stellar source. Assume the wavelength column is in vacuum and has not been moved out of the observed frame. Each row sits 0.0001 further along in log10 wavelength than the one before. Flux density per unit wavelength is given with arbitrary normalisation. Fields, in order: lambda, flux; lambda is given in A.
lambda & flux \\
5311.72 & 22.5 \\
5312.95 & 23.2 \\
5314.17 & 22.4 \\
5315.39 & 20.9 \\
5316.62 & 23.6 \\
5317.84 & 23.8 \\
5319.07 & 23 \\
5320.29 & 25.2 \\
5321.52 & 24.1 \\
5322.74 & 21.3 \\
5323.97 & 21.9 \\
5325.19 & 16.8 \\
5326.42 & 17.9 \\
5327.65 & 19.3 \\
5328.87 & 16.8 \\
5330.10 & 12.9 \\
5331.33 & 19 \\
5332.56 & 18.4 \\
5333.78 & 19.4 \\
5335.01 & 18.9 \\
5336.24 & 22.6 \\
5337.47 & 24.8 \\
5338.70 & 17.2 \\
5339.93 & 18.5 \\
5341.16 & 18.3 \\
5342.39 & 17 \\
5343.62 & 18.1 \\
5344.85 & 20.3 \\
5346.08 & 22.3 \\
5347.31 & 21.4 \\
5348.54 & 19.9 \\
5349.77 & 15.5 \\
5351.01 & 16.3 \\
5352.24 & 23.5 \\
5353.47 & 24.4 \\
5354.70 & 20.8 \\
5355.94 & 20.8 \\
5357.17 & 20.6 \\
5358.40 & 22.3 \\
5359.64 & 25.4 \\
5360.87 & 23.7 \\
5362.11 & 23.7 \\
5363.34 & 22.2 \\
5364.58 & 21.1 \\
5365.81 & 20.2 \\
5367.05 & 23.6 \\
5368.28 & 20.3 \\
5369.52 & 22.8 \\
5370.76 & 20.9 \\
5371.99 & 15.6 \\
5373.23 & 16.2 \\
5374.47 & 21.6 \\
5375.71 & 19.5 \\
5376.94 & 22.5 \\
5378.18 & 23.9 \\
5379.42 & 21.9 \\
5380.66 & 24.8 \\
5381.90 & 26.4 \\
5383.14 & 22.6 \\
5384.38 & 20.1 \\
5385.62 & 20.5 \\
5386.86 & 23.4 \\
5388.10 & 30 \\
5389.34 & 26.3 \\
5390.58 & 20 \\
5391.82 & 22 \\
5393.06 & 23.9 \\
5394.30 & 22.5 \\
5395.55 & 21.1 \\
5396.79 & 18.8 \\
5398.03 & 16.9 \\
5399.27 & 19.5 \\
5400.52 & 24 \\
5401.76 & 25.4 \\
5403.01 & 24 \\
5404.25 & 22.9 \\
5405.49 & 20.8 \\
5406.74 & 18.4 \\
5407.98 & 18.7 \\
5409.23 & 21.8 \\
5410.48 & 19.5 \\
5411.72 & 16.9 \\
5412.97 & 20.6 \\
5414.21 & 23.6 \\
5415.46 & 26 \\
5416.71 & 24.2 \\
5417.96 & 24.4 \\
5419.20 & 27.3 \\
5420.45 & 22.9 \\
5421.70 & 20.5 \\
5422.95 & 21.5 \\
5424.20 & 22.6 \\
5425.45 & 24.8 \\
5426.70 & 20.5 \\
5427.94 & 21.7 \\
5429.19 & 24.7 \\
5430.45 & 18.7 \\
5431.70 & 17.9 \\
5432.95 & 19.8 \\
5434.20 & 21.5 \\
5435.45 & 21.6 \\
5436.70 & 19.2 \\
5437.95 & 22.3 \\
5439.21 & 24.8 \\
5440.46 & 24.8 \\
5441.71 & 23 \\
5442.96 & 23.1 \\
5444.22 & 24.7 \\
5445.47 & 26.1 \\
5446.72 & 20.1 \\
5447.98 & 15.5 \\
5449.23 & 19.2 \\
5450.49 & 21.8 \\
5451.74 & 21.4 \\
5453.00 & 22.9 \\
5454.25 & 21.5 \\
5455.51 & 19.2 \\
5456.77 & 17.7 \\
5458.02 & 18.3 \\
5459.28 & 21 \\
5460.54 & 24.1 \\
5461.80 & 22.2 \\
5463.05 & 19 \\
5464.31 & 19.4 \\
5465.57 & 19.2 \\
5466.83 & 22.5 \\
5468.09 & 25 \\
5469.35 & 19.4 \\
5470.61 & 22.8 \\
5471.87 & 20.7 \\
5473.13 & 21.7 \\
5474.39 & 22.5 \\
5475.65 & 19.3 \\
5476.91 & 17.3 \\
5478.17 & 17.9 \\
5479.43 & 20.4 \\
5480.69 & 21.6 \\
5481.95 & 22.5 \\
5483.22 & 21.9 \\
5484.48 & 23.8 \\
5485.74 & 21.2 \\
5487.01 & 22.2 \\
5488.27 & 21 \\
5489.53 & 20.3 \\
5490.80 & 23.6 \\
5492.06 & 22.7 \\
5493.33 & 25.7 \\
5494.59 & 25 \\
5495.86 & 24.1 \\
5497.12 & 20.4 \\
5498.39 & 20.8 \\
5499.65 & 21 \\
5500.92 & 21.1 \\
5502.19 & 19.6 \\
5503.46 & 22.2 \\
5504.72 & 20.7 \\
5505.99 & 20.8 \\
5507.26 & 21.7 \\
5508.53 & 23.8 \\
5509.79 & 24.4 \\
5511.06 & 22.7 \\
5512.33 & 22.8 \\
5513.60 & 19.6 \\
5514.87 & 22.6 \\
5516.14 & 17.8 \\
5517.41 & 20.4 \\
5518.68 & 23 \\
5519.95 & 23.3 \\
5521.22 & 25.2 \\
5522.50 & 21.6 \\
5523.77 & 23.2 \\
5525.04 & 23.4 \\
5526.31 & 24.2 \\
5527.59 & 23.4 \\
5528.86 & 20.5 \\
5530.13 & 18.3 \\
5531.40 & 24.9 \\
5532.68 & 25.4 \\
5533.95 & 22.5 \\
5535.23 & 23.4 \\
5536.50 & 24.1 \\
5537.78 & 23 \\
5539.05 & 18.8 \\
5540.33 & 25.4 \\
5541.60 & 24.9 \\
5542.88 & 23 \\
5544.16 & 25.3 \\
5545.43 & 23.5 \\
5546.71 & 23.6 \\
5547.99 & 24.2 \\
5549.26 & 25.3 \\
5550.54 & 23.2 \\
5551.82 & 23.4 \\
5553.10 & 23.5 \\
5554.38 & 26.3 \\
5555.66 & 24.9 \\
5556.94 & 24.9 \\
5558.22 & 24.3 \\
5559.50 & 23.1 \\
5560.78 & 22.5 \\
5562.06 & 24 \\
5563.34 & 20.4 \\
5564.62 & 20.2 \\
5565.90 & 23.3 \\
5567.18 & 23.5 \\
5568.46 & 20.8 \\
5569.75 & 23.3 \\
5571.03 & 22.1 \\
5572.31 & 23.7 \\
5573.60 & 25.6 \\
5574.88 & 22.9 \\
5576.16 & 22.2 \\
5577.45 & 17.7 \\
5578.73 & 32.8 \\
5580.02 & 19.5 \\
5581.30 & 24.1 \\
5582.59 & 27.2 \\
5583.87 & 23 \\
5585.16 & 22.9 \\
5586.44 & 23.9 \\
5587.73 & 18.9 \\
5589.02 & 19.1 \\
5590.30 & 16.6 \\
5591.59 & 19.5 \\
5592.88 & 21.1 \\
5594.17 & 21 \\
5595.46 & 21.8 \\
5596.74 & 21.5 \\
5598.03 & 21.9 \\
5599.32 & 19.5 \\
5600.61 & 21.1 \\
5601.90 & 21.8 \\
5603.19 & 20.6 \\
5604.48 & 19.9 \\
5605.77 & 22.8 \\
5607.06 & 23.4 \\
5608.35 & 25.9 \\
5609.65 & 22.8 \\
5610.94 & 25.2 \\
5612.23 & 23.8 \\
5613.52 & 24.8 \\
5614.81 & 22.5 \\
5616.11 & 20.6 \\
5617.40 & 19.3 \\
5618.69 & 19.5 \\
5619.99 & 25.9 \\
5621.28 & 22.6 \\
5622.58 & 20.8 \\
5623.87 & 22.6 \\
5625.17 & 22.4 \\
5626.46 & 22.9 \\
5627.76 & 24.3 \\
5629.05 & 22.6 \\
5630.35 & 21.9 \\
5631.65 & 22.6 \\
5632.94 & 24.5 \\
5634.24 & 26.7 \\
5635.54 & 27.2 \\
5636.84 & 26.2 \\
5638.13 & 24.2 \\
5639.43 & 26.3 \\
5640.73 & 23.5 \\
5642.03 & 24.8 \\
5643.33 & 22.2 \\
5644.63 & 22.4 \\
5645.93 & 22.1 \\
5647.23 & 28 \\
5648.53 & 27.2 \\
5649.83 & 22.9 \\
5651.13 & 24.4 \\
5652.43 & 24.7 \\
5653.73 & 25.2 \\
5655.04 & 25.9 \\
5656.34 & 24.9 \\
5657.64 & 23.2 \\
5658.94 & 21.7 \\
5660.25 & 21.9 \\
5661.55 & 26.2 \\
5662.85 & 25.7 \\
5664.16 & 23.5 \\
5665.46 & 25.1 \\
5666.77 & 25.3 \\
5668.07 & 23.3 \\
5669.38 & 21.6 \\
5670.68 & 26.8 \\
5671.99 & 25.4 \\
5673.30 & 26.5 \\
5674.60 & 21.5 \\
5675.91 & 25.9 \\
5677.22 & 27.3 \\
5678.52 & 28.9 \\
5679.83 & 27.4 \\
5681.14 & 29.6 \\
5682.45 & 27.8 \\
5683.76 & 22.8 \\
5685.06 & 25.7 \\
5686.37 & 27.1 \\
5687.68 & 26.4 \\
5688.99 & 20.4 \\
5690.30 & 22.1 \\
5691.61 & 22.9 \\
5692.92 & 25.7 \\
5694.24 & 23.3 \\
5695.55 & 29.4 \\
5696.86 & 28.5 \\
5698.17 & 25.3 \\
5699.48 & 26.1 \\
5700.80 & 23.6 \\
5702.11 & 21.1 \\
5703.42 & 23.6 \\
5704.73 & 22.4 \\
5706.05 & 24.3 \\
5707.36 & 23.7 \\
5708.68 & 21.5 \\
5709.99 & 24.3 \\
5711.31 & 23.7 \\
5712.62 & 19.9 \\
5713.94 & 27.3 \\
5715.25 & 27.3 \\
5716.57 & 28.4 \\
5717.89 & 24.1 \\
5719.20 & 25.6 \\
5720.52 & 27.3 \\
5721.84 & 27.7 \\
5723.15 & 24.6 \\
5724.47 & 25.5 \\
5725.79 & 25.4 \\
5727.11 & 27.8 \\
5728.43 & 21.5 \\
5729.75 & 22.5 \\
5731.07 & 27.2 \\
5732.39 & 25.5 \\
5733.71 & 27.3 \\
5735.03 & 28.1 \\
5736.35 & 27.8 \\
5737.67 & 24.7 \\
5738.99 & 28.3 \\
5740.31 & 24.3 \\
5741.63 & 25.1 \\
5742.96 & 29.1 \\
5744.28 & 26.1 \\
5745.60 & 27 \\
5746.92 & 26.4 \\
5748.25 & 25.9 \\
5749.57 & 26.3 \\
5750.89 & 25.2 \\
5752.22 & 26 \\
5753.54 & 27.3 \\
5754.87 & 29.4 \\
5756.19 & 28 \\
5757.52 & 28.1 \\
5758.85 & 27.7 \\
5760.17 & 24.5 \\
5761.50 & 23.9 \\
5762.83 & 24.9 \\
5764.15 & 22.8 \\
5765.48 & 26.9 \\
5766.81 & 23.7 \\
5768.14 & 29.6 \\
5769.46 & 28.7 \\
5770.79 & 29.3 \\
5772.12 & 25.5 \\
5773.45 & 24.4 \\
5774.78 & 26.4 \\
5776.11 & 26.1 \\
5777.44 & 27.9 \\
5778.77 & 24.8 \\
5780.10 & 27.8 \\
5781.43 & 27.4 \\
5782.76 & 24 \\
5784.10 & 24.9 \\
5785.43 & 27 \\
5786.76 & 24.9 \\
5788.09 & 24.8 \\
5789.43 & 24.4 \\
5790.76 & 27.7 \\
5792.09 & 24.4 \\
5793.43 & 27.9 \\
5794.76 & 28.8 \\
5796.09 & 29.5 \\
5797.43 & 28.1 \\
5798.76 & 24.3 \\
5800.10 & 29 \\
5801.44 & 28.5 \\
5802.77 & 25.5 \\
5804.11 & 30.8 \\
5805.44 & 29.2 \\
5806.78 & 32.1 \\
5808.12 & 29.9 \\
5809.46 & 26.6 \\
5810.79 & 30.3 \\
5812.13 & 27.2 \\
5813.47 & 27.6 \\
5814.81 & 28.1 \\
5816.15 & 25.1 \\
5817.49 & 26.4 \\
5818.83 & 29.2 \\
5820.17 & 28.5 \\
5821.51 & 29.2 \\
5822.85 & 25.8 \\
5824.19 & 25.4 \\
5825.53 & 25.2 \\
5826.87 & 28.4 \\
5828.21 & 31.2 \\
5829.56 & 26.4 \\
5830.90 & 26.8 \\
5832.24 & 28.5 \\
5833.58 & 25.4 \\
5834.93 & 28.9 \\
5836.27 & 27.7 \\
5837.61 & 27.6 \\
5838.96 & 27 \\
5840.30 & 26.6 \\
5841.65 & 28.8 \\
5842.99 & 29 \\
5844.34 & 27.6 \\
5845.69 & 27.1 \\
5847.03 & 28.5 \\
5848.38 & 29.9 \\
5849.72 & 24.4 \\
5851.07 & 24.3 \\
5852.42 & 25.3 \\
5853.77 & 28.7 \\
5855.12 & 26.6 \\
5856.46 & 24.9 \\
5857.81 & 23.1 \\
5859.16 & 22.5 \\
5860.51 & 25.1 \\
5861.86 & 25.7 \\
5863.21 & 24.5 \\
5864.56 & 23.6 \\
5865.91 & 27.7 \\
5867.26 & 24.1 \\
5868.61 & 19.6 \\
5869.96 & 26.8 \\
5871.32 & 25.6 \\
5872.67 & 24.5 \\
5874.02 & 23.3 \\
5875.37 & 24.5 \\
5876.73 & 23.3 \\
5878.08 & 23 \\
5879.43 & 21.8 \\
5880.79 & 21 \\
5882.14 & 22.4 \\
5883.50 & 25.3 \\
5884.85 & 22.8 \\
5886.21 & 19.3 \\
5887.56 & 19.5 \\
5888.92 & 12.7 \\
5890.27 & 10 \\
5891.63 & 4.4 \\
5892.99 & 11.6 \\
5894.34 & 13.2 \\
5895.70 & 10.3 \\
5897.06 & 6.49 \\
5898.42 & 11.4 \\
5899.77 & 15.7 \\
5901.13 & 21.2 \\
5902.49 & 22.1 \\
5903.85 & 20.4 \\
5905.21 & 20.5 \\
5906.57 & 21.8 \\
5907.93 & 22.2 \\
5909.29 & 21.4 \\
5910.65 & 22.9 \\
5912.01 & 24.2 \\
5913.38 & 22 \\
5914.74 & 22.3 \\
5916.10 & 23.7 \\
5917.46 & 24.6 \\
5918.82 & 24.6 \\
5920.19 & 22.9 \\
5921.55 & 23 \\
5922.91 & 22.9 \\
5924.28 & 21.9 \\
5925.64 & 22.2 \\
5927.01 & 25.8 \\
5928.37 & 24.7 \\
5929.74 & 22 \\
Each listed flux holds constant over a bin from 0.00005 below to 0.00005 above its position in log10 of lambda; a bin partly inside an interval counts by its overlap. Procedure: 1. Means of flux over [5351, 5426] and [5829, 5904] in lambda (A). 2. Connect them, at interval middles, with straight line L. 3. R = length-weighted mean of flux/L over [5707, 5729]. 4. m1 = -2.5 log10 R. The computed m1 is -0.12 mag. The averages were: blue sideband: 22.1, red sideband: 22.6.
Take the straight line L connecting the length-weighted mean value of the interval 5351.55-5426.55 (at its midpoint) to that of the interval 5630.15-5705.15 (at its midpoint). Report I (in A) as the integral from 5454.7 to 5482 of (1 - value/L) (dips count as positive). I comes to 2.73 A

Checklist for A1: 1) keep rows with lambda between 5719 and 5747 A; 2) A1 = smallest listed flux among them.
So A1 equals 21.5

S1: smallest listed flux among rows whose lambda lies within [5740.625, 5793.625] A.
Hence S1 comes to 22.8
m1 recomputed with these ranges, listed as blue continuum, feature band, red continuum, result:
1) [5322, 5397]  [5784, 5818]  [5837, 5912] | -0.25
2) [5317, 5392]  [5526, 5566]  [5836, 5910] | -0.09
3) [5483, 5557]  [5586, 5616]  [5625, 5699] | 0.11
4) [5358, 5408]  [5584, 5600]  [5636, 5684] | 0.17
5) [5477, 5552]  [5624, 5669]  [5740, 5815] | 0.02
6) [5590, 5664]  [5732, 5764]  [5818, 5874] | -0.06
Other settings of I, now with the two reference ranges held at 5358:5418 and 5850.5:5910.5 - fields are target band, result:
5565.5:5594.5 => -1.2 A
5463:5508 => 0.6 A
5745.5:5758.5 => -3.6 A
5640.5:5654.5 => -2.0 A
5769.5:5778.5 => -2.4 A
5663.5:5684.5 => -4.2 A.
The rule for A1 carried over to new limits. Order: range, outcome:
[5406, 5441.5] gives 16.9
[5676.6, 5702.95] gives 20.4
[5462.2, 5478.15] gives 17.3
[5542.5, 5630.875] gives 16.6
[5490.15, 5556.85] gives 17.8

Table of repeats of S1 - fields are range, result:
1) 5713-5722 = 24.1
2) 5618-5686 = 19.5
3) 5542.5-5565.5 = 20.2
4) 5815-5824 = 25.1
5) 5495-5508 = 19.6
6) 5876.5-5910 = 4.4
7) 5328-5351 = 12.9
